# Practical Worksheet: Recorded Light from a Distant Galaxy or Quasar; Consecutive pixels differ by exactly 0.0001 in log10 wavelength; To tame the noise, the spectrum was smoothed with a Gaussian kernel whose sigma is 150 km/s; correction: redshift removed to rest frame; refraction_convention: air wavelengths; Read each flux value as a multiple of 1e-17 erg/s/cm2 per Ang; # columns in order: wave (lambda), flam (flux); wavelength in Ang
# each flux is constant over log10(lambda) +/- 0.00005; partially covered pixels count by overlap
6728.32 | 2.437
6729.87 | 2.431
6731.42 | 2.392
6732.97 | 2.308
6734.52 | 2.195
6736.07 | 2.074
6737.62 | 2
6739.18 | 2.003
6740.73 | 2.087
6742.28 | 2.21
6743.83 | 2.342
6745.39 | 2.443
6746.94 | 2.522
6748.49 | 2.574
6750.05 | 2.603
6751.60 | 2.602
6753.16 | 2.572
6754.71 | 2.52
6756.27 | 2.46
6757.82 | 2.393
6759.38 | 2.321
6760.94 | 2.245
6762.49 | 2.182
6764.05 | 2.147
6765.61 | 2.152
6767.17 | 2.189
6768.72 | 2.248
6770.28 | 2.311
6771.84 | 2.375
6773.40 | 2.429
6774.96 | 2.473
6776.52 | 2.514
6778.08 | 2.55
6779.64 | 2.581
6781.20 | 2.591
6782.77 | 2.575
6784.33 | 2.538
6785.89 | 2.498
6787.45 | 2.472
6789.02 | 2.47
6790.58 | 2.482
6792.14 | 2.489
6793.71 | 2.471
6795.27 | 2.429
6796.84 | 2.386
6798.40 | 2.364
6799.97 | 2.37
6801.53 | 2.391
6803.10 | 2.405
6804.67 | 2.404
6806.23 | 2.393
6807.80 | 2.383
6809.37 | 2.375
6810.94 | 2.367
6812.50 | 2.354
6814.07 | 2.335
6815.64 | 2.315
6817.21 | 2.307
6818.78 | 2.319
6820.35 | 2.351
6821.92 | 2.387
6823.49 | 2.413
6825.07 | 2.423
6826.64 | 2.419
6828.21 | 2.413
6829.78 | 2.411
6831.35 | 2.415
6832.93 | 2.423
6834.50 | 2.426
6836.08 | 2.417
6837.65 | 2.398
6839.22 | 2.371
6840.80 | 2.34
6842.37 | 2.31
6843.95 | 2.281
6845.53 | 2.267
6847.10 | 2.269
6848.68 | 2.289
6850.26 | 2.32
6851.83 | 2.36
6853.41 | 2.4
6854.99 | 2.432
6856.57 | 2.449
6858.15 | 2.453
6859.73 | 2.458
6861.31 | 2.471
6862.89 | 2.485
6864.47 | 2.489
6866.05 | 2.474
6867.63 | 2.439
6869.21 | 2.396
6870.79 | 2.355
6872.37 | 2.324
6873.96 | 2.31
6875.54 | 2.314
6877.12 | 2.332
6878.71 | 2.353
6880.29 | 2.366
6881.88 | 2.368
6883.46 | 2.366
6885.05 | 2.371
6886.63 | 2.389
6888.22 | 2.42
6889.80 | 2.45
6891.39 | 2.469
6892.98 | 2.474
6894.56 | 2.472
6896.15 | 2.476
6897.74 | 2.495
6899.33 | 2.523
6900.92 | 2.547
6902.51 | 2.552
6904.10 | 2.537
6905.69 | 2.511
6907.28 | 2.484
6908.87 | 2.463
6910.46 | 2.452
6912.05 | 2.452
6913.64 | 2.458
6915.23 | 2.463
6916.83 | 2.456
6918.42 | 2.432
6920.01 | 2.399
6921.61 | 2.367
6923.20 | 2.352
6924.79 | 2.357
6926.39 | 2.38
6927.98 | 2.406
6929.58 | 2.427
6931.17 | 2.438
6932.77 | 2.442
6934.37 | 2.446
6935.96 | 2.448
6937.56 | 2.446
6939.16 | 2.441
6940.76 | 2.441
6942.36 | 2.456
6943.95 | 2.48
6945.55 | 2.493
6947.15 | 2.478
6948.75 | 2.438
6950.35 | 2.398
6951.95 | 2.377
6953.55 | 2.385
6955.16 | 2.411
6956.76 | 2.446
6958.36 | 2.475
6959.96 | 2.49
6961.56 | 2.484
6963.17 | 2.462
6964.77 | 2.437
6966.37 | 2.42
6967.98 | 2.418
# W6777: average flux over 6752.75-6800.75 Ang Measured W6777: 2.41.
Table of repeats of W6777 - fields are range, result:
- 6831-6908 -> 2.41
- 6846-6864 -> 2.4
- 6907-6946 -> 2.43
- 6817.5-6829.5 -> 2.39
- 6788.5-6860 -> 2.38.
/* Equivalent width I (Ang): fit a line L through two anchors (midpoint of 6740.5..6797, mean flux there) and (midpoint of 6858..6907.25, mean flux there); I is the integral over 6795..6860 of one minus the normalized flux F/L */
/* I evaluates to 1.4 Ang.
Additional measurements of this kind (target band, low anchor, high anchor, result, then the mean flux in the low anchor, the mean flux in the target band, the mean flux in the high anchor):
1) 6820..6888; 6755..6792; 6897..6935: 1.3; 2.4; 2.38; 2.45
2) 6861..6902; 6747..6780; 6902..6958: 0.1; 2.4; 2.42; 2.44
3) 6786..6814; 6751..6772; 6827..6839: -0.4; 2.33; 2.41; 2.41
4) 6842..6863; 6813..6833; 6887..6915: 0.4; 2.38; 2.37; 2.48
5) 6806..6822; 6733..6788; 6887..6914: 0.4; 2.37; 2.35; 2.48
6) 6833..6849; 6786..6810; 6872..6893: 0.4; 2.42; 2.34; 2.38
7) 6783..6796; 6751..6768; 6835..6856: -0.8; 2.34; 2.49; 2.34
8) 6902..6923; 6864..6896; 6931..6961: -0.3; 2.4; 2.46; 2.44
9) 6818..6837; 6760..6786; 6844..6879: -0.1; 2.39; 2.4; 2.38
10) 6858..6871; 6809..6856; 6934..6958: -0.4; 2.36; 2.45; 2.44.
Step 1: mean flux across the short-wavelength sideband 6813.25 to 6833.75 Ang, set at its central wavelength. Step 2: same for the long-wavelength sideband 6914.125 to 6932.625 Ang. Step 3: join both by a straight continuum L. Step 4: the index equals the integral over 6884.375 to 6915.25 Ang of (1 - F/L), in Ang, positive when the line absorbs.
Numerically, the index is -0.92 Ang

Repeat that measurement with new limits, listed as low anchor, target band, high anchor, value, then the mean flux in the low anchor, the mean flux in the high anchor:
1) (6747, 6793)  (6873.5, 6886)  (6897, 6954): 0.5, 2.43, 2.45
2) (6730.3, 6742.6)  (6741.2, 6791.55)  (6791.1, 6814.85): -3.4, 2.16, 2.4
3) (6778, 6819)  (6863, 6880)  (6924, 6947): 0.4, 2.43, 2.44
